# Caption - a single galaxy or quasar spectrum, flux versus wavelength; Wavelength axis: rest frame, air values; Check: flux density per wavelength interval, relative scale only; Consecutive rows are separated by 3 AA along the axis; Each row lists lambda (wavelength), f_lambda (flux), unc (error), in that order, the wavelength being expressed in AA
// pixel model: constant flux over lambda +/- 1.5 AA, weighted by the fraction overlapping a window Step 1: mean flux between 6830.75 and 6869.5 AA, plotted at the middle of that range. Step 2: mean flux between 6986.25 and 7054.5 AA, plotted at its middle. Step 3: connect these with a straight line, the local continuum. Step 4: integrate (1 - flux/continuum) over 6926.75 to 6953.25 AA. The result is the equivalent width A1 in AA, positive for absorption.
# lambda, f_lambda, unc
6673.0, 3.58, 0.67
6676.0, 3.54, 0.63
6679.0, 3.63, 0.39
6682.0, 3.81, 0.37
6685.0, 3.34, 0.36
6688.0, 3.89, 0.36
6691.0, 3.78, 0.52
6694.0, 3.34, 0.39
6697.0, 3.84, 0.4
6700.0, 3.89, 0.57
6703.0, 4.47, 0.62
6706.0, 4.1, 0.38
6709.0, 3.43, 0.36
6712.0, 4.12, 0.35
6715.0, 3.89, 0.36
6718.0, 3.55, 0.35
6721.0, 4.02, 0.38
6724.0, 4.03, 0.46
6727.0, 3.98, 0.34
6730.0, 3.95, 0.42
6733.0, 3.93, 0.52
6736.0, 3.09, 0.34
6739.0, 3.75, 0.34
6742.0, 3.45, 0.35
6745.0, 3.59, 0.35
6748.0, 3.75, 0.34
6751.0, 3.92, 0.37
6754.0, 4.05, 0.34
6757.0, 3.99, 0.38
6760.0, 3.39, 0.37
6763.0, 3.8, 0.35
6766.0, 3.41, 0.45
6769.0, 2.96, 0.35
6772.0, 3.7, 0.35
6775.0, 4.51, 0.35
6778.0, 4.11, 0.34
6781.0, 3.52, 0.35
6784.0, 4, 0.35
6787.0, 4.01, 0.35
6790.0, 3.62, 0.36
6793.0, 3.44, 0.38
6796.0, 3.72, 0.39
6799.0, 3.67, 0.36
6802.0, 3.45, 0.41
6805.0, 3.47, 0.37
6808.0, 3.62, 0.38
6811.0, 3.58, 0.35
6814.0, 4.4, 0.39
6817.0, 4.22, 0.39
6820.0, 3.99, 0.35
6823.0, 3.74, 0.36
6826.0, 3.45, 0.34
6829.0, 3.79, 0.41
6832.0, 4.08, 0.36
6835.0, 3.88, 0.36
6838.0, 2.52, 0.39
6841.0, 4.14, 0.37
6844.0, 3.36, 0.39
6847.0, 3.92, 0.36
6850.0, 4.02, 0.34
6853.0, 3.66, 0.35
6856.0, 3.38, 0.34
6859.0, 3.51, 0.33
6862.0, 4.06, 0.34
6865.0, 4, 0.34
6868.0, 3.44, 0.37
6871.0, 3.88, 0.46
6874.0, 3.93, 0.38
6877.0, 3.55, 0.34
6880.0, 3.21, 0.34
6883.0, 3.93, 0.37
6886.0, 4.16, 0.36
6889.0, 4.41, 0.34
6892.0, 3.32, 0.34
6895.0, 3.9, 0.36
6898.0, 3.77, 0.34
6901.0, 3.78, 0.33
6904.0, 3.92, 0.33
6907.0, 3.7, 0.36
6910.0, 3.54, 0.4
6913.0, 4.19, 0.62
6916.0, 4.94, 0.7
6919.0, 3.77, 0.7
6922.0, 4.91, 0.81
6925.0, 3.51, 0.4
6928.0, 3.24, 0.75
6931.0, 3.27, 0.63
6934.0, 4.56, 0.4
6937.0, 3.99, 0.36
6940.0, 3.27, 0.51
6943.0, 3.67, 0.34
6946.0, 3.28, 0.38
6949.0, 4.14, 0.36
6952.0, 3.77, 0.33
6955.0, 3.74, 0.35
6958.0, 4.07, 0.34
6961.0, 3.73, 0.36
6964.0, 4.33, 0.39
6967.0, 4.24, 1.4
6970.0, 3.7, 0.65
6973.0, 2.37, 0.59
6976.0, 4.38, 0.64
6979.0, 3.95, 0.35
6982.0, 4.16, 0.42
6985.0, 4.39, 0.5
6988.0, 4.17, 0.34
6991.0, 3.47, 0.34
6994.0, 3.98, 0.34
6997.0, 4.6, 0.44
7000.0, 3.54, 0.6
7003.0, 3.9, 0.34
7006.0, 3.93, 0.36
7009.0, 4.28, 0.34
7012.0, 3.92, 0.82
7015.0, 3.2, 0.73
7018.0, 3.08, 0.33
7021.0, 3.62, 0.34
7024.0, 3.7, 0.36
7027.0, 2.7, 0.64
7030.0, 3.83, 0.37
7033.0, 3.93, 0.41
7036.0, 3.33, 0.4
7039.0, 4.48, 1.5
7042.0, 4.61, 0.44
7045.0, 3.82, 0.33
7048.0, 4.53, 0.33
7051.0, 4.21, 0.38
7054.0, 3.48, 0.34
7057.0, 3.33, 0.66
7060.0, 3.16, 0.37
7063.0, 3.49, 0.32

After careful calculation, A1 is 0.6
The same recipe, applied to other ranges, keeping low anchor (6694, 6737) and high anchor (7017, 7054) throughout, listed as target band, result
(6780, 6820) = 1.0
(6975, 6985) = -0.9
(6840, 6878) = 0.9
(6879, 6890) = -0.3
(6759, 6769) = 1.1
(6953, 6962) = 0.0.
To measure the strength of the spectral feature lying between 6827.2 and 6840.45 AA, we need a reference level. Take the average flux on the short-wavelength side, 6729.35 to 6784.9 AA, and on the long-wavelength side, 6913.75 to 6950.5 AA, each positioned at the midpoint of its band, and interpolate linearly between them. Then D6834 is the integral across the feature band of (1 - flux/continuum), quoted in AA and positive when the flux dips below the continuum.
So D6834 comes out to 0.7 AA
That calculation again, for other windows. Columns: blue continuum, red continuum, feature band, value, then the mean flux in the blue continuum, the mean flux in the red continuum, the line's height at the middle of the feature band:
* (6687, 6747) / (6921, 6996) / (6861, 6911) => 0.54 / 3.8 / 3.85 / 3.84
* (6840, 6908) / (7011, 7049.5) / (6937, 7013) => -2.48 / 3.78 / 3.75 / 3.76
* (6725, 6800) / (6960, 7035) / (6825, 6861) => 1.02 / 3.73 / 3.8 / 3.76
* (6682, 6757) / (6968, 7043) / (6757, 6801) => 1.06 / 3.8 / 3.81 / 3.8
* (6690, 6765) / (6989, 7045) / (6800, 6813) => 0.78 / 3.8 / 3.79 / 3.8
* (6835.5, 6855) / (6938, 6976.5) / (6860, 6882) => -0.51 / 3.61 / 3.73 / 3.64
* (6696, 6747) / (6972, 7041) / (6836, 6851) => 0.89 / 3.83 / 3.79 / 3.81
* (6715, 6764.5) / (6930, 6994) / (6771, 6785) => -0.72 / 3.77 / 3.85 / 3.78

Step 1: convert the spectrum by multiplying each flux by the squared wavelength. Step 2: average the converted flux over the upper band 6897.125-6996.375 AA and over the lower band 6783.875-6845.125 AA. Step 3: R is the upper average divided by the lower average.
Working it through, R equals 1.09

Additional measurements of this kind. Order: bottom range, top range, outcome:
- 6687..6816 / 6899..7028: 1.08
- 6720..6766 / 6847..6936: 1.07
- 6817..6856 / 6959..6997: 1.10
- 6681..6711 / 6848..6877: 1.04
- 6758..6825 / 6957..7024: 1.09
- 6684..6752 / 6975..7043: 1.11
